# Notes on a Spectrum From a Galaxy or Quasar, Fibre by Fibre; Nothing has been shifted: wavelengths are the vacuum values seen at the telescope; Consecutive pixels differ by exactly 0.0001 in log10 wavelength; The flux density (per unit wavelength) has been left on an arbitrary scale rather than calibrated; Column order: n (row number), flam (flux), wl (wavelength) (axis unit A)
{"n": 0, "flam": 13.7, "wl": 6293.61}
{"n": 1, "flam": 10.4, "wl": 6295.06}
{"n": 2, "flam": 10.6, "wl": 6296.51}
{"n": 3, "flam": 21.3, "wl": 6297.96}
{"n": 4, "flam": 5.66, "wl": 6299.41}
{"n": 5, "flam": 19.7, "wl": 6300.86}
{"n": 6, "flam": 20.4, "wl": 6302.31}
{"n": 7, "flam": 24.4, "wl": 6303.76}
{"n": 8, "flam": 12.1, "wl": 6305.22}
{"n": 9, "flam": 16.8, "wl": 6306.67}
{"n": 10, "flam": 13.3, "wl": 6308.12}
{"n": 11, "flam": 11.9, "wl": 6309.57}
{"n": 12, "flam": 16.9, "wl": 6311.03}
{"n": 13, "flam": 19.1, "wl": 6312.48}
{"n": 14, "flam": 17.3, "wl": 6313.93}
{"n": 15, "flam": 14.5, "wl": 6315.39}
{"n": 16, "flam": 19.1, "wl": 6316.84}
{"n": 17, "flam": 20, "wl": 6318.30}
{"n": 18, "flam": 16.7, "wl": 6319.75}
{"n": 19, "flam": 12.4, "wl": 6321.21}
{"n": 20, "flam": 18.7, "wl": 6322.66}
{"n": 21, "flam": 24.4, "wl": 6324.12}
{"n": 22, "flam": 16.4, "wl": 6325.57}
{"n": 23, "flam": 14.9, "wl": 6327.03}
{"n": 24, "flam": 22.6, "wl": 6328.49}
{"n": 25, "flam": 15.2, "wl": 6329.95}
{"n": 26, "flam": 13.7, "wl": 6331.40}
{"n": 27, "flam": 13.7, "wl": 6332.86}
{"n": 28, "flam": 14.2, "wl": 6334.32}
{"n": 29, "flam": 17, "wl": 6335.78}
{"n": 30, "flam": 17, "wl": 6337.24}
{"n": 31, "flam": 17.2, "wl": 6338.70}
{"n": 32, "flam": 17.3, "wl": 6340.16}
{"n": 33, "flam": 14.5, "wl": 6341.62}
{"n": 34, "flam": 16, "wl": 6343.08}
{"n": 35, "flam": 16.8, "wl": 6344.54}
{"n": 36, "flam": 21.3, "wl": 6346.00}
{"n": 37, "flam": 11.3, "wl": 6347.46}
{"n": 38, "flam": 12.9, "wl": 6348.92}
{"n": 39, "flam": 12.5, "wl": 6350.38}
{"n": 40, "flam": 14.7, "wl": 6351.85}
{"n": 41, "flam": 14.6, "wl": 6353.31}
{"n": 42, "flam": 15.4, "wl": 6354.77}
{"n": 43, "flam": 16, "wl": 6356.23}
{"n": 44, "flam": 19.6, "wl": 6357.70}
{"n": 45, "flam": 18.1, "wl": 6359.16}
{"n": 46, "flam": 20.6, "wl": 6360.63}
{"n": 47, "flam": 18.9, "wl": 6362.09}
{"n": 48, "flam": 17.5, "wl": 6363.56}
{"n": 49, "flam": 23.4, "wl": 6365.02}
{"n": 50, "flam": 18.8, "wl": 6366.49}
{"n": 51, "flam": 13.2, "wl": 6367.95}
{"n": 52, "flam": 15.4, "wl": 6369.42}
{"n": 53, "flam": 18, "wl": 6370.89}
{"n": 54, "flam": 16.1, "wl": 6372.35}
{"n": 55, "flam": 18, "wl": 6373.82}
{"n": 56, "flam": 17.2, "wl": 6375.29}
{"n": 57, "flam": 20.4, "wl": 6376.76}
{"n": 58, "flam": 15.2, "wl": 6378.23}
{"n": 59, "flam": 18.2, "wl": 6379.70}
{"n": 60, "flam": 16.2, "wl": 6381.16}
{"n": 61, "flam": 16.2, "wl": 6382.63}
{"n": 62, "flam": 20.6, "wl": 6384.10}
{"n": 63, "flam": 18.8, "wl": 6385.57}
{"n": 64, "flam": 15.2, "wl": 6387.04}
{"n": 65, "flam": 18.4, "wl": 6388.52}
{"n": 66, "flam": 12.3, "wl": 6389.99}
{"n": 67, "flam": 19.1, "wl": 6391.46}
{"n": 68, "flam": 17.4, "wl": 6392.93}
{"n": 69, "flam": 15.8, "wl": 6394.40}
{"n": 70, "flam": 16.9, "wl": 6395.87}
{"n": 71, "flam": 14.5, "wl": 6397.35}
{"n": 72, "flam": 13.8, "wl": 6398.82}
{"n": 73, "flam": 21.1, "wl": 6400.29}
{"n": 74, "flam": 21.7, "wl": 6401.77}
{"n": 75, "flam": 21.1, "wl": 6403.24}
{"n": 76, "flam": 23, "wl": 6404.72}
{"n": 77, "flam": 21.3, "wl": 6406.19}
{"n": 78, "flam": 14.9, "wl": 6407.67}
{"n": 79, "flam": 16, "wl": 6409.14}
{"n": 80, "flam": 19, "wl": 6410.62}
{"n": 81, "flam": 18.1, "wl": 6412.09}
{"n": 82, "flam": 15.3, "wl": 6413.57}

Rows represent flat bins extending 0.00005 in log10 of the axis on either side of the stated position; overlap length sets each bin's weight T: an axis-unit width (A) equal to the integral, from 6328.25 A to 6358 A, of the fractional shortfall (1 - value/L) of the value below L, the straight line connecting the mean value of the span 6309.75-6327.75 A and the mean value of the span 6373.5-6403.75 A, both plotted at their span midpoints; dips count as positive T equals 2.9 A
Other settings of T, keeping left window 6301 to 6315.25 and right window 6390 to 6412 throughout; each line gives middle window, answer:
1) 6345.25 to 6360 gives 1.5 A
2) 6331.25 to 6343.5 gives 1.1 A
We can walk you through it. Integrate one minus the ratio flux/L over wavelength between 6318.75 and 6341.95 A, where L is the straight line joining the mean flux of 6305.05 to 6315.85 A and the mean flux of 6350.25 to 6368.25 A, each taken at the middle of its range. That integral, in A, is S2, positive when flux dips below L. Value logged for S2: -0.7 A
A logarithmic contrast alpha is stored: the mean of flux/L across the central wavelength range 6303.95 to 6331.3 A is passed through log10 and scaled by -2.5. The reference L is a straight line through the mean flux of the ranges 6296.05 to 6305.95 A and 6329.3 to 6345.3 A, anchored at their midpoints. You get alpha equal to -0.05 mag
